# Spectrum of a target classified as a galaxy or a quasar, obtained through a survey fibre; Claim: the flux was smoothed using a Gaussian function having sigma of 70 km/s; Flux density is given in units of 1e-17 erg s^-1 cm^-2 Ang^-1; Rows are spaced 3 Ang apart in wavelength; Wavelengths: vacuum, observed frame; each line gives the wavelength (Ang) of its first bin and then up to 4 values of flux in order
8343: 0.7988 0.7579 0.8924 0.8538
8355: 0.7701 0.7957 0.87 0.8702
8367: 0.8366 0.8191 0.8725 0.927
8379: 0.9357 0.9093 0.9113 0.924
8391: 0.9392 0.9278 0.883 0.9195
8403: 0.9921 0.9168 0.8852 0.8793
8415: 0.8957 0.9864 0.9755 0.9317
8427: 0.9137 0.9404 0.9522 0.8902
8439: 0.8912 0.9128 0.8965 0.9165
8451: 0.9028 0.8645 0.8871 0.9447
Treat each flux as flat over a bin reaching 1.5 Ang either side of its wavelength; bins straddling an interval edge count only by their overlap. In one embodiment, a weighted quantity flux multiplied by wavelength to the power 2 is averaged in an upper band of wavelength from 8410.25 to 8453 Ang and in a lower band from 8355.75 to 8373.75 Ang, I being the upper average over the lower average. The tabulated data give 1.1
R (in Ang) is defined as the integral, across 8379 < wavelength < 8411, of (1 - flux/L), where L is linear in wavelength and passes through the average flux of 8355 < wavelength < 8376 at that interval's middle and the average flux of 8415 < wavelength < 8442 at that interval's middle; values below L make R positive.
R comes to -1.3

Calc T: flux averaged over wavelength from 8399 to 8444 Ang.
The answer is 0.925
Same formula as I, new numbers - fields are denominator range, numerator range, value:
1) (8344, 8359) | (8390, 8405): 1.16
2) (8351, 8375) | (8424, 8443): 1.11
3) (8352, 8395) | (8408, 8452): 1.06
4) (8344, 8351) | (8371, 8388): 1.11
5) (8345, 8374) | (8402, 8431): 1.13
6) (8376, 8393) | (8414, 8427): 1.03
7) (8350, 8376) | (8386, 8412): 1.10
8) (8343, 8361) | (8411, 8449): 1.15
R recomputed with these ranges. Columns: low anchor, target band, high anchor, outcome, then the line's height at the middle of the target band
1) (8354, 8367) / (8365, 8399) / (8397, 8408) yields -0.6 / 0.882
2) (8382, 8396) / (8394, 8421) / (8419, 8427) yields 0.4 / 0.936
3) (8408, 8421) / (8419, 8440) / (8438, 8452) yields -0.4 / 0.912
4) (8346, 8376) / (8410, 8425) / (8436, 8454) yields -0.9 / 0.881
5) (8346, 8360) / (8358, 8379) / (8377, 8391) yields 0.2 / 0.872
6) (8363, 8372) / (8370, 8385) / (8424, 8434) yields -0.8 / 0.857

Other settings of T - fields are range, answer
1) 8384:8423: 0.926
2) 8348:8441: 0.9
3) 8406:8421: 0.919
